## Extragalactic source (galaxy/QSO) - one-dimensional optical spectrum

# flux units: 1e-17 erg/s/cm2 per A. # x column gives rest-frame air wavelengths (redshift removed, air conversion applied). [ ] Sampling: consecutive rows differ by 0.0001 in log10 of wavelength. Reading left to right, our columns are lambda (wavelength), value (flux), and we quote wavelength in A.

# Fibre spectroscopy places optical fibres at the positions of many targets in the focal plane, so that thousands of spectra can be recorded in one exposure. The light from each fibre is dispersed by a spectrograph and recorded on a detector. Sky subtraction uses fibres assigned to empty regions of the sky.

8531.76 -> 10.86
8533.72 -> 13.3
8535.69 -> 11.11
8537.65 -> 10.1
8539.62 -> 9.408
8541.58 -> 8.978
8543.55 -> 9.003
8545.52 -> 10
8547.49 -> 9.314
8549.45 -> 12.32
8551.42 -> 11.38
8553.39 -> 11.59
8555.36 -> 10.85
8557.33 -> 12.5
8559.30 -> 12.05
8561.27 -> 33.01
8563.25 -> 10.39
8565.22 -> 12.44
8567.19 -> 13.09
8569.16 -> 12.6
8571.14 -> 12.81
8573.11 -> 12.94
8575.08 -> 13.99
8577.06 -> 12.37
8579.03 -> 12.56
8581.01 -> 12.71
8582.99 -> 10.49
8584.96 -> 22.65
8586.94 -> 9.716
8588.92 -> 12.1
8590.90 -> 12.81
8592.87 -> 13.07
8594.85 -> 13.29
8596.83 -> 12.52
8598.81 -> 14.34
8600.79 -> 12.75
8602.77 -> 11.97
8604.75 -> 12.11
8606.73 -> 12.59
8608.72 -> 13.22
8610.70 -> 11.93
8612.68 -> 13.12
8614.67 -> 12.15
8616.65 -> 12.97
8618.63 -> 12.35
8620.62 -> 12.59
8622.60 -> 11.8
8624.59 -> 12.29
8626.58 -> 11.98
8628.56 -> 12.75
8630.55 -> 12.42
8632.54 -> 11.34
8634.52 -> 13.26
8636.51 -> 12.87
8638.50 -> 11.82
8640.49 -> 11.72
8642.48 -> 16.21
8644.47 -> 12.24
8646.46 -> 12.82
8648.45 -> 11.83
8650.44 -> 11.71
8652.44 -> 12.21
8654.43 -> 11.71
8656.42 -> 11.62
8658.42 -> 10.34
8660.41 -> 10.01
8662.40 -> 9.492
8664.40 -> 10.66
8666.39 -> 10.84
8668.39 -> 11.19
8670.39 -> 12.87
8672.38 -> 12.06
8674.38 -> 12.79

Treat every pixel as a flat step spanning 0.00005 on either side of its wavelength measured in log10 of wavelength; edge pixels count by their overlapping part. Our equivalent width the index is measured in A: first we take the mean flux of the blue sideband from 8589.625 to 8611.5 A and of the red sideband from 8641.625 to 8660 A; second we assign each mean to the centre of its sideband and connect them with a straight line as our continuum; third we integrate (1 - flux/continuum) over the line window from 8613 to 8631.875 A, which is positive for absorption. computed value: 0.23 A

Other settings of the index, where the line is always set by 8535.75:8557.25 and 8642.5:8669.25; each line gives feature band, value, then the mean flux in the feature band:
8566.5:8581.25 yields -3.0 A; 12.9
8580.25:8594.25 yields -3.3 A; 13.4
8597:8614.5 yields -2.8 A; 12.7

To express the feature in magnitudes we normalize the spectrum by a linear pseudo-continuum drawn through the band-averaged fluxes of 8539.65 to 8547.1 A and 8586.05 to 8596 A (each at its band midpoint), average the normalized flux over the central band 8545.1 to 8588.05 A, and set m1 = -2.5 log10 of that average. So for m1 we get -0.23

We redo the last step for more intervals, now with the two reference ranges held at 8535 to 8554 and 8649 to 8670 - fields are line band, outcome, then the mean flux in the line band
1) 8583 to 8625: -0.21 mag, 12.9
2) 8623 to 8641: -0.13 mag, 12.3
